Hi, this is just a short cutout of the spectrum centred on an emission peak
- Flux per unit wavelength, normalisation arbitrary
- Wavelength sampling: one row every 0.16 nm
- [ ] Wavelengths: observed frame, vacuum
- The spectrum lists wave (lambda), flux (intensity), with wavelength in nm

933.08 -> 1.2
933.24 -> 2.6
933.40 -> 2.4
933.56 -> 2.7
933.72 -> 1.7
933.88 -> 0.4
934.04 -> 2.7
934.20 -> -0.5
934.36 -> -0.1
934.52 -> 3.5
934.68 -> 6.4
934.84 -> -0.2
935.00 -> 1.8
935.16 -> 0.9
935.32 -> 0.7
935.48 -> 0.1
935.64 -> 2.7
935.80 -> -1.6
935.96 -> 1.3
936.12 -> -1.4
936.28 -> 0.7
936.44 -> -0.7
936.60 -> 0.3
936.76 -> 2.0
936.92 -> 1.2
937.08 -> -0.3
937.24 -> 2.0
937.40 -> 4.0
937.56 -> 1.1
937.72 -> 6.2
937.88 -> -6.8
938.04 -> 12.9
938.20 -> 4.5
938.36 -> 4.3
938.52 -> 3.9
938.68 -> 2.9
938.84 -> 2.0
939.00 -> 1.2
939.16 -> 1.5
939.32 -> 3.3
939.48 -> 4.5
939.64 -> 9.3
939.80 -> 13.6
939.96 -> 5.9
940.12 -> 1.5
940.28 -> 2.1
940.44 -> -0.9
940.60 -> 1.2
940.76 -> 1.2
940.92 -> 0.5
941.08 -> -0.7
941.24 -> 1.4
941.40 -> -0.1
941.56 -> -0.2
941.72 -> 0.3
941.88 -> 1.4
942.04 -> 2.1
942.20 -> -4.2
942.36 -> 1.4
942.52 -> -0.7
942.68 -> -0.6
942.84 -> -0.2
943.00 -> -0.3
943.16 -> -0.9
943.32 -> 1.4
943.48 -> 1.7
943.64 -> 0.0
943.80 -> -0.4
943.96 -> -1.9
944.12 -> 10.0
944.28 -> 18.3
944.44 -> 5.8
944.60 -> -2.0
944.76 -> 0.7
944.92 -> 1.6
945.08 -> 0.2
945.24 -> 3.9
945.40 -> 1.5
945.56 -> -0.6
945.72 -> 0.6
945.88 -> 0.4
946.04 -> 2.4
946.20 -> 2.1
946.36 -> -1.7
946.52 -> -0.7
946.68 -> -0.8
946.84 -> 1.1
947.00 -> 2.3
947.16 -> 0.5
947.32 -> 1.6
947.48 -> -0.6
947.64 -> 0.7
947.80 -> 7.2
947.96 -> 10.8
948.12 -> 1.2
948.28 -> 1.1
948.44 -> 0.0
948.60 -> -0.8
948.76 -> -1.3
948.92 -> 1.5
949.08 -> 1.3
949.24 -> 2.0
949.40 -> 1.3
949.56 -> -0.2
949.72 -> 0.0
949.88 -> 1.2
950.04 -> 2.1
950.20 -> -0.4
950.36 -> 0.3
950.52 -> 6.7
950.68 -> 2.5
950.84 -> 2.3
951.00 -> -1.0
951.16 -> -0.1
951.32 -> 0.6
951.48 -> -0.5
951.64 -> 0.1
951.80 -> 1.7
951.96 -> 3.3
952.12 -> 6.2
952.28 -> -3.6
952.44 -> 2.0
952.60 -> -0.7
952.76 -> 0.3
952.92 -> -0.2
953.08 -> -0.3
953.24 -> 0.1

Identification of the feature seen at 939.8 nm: [O III] 5007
